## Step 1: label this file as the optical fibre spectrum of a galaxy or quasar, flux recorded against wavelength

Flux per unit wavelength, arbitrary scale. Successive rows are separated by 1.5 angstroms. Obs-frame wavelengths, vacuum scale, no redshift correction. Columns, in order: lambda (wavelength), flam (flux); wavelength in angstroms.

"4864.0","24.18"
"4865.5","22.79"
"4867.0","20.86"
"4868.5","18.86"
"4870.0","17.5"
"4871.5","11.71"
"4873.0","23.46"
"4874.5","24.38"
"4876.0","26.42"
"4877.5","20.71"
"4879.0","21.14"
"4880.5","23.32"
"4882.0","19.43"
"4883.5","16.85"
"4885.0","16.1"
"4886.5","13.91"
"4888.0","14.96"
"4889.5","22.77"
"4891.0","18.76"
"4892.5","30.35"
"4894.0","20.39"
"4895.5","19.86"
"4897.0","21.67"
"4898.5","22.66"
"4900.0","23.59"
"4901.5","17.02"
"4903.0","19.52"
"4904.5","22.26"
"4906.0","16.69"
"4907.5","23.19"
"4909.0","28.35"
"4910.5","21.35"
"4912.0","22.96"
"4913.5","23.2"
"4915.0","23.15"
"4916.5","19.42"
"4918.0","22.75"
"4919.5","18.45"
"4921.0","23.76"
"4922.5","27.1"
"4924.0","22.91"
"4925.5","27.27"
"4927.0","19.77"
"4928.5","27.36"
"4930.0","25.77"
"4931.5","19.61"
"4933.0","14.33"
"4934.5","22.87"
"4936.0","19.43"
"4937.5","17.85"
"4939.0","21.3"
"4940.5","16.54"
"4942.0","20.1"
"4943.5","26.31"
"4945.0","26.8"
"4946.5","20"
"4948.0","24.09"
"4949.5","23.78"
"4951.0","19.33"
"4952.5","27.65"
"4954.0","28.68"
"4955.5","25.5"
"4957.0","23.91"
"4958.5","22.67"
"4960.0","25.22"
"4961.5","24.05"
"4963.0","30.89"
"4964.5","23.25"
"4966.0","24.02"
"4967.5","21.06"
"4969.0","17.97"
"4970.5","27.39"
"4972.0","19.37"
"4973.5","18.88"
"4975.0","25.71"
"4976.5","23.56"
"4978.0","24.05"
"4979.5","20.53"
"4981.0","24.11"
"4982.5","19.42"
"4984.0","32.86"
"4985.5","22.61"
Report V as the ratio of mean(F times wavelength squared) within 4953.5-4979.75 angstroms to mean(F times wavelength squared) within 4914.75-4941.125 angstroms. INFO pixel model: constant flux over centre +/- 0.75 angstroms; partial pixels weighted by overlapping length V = 1.11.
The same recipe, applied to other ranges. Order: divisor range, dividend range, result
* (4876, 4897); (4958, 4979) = 1.20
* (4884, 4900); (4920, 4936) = 1.14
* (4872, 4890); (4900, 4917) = 1.09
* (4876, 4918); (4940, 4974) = 1.14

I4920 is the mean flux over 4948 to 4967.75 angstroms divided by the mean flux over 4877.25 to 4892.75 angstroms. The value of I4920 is 1.27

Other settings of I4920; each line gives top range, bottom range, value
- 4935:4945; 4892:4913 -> 0.94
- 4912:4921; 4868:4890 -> 1.12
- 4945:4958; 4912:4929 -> 1.05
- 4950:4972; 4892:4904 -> 1.12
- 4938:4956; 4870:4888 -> 1.19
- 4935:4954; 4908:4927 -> 0.96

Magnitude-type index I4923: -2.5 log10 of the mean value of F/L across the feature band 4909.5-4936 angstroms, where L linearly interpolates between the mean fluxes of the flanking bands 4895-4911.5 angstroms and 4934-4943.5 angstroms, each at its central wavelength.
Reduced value -0.085 mag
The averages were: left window 21.5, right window 20.1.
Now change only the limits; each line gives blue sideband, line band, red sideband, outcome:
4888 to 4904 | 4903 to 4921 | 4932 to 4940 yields -0.077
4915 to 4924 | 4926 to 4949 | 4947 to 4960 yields 0.092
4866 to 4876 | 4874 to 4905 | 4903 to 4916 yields 0.023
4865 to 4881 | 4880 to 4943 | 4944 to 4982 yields 0.047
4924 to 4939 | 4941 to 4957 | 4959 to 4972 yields -0.059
